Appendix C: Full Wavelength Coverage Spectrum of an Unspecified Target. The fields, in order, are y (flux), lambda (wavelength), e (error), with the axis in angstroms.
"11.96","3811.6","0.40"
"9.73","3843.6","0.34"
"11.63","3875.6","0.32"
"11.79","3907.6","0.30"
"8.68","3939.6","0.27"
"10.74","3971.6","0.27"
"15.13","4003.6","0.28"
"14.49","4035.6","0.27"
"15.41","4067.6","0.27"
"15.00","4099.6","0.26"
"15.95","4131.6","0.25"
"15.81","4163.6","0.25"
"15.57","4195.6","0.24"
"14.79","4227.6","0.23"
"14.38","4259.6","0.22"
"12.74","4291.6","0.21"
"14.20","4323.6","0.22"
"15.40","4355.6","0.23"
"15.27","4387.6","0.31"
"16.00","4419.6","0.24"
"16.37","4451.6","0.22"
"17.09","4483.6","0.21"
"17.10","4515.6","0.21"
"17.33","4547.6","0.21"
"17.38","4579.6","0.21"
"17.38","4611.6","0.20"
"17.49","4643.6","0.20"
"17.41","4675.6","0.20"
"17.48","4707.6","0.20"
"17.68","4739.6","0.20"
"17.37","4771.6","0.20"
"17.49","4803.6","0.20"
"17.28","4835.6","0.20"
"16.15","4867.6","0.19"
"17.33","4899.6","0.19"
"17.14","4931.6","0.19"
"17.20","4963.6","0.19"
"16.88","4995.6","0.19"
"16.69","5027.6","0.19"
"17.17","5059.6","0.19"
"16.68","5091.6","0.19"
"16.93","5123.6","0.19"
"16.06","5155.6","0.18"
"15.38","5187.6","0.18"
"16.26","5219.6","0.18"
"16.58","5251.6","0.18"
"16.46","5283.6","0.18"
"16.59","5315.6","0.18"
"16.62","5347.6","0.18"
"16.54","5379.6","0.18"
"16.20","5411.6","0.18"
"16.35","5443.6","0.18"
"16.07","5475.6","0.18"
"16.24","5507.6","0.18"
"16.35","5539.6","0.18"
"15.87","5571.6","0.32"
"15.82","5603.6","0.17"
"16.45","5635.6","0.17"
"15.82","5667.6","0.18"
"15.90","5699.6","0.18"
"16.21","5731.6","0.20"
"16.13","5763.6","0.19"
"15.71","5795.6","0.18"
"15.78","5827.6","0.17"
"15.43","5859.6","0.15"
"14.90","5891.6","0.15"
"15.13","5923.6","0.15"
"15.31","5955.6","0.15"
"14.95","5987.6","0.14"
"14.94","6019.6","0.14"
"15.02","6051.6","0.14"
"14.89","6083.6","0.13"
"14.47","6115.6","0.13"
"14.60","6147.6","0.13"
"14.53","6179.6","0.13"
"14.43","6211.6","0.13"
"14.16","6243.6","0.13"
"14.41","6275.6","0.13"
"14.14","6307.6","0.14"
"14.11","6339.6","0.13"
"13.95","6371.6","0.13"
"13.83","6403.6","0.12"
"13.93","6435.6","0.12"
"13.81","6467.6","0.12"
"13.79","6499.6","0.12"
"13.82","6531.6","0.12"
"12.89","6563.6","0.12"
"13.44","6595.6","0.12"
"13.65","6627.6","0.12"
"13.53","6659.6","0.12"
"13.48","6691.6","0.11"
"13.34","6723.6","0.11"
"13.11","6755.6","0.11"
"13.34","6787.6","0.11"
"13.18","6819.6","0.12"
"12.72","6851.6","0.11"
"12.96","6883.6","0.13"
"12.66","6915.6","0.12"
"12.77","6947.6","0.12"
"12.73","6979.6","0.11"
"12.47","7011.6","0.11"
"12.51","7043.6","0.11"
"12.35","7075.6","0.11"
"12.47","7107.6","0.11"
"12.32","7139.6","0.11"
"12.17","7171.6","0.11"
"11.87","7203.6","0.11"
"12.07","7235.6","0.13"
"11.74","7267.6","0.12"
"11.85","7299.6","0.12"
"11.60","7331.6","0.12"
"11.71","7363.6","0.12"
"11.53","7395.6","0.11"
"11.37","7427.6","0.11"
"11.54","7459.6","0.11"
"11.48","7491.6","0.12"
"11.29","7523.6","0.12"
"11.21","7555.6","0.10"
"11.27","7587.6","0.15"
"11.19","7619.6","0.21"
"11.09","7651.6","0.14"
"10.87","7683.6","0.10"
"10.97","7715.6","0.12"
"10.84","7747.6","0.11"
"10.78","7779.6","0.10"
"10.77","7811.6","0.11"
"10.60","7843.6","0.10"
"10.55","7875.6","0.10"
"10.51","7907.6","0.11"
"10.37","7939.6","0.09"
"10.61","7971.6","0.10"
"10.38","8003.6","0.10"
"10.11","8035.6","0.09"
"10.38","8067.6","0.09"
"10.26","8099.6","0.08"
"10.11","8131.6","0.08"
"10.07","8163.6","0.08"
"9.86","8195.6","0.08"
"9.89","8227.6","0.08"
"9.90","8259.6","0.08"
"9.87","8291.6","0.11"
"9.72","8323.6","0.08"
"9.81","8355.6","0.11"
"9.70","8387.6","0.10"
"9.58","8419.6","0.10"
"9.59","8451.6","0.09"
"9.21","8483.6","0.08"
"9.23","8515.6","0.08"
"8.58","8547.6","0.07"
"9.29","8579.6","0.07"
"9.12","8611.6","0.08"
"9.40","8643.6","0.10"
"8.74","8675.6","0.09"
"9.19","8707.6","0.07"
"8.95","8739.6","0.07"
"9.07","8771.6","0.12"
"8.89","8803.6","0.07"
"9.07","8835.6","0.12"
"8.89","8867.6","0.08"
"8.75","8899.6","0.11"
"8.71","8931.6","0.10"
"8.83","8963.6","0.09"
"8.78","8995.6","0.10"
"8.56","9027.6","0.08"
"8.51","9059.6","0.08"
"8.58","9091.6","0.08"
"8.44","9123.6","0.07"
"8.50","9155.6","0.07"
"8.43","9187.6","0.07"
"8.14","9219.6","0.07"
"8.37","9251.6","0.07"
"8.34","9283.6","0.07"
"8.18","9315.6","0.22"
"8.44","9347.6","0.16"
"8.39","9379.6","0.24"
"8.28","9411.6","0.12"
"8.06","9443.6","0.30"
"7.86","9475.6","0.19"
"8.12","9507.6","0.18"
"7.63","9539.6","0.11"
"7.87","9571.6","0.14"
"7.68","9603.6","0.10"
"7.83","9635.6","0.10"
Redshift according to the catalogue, 0.00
